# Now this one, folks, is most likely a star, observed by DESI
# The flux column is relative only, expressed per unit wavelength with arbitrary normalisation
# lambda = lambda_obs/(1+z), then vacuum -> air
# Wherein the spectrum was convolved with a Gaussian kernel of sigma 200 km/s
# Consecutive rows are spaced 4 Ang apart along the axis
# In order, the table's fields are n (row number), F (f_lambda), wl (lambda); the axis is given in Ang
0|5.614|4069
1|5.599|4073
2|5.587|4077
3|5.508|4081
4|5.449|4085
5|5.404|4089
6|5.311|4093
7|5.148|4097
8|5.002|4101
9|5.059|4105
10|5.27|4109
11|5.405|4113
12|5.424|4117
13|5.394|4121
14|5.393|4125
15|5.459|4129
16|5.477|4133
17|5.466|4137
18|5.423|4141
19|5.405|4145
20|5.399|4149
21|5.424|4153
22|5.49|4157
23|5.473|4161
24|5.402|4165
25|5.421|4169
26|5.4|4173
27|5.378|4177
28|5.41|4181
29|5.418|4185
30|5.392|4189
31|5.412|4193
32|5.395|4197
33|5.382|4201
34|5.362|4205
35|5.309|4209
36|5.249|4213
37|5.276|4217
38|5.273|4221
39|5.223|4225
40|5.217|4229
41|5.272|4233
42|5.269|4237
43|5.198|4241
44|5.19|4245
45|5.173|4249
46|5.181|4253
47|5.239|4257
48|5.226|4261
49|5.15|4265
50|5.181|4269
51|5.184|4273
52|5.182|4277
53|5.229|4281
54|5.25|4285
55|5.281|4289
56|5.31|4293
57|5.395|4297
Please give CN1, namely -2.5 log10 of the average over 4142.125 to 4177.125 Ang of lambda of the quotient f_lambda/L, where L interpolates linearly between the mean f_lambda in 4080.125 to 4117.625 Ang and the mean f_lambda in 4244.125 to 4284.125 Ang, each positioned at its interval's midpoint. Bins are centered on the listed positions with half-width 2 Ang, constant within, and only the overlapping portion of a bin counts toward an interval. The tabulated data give -0.035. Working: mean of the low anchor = 5.29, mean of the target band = 5.42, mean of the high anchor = 5.2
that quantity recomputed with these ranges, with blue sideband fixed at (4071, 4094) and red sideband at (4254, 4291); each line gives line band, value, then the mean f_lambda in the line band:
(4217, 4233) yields 0.01 mag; 5.25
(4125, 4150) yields -0.01 mag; 5.44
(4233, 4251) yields 0.01 mag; 5.21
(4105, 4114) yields 0.04 mag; 5.27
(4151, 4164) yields -0.02 mag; 5.46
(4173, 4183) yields -0.01 mag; 5.4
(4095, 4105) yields 0.08 mag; 5.07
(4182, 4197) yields -0.02 mag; 5.41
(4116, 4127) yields 0.01 mag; 5.4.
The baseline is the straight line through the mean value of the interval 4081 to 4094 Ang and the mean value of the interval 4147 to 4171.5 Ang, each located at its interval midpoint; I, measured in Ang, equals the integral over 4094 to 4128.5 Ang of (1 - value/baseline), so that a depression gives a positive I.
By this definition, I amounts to 0.9 Ang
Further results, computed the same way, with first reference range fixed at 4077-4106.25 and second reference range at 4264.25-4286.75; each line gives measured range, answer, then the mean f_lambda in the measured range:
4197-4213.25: -0.3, 5.34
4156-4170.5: -0.5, 5.44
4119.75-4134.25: -0.4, 5.43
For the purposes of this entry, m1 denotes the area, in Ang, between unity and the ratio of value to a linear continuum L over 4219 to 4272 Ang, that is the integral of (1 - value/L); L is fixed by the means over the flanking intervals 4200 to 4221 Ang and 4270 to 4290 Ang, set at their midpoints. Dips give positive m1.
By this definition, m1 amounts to 0.5 Ang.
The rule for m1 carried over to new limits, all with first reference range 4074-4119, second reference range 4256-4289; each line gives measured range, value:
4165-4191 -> -0.64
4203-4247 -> -0.14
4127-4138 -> -0.34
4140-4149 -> -0.19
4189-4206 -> -0.42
